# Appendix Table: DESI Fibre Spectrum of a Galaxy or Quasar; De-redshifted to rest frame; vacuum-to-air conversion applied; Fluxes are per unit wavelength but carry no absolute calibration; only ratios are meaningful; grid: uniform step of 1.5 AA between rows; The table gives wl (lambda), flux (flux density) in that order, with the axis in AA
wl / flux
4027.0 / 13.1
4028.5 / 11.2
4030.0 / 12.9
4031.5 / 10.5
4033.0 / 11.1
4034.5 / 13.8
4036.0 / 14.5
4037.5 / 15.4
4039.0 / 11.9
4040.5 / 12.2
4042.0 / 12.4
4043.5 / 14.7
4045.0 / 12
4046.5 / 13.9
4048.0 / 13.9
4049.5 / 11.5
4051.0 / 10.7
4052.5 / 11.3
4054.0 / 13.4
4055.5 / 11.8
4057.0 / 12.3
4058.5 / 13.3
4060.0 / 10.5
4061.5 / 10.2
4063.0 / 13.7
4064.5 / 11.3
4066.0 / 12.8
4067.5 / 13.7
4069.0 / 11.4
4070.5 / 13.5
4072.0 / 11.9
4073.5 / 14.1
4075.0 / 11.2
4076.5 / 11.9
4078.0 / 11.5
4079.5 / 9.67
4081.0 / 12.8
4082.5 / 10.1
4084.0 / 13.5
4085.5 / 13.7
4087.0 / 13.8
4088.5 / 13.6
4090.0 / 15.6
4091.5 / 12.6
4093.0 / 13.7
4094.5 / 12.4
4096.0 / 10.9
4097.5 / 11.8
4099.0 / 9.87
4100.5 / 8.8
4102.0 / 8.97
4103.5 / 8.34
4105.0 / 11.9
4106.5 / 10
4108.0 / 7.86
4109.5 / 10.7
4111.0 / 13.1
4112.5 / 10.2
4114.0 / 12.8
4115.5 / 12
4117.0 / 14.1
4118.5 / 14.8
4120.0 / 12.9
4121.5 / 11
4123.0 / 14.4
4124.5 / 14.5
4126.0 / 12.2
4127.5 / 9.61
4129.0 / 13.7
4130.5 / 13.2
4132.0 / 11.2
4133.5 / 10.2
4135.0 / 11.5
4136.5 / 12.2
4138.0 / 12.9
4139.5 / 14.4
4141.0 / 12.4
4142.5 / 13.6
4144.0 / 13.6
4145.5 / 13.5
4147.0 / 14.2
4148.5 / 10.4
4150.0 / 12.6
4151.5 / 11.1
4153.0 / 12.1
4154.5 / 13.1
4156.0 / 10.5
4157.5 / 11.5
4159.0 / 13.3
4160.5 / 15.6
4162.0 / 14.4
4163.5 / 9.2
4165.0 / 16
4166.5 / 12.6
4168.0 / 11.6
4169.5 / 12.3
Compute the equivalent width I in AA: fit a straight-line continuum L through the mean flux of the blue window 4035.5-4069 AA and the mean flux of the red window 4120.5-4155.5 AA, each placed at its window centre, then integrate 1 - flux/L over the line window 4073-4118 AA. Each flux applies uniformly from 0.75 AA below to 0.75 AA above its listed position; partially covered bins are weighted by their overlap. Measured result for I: 2.91 AA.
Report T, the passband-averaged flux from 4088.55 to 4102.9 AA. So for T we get 11.7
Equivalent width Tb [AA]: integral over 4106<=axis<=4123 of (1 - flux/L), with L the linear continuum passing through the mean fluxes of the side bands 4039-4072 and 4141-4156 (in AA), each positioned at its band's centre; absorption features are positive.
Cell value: 0.8 AA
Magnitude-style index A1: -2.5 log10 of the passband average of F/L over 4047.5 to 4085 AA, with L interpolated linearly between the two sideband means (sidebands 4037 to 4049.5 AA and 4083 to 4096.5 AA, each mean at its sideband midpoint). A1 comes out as 0.098 mag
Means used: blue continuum 13.2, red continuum 13.3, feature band 12.1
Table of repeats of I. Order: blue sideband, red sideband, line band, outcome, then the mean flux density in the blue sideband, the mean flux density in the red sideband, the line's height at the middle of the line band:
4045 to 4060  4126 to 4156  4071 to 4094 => -0.58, 12.3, 12.3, 12.3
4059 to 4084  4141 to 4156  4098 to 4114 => 2.74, 12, 12.6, 12.2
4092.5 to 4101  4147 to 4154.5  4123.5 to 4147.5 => -1.87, 11.2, 12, 11.8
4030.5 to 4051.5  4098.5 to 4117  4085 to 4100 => -2.24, 12.8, 10.5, 11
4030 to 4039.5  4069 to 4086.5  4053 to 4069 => 0.26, 12.9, 12.2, 12.4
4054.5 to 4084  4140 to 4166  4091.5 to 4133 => 2.51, 12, 12.8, 12.4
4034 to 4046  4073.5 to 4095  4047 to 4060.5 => 1.02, 13.4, 12.6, 13.1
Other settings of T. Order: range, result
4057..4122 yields 11.9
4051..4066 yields 12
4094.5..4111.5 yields 10.3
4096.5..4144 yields 11.8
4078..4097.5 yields 12.6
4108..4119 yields 12.2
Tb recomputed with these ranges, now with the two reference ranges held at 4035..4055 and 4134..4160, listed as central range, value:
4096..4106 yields 2.1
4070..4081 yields 0.7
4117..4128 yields -0.3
